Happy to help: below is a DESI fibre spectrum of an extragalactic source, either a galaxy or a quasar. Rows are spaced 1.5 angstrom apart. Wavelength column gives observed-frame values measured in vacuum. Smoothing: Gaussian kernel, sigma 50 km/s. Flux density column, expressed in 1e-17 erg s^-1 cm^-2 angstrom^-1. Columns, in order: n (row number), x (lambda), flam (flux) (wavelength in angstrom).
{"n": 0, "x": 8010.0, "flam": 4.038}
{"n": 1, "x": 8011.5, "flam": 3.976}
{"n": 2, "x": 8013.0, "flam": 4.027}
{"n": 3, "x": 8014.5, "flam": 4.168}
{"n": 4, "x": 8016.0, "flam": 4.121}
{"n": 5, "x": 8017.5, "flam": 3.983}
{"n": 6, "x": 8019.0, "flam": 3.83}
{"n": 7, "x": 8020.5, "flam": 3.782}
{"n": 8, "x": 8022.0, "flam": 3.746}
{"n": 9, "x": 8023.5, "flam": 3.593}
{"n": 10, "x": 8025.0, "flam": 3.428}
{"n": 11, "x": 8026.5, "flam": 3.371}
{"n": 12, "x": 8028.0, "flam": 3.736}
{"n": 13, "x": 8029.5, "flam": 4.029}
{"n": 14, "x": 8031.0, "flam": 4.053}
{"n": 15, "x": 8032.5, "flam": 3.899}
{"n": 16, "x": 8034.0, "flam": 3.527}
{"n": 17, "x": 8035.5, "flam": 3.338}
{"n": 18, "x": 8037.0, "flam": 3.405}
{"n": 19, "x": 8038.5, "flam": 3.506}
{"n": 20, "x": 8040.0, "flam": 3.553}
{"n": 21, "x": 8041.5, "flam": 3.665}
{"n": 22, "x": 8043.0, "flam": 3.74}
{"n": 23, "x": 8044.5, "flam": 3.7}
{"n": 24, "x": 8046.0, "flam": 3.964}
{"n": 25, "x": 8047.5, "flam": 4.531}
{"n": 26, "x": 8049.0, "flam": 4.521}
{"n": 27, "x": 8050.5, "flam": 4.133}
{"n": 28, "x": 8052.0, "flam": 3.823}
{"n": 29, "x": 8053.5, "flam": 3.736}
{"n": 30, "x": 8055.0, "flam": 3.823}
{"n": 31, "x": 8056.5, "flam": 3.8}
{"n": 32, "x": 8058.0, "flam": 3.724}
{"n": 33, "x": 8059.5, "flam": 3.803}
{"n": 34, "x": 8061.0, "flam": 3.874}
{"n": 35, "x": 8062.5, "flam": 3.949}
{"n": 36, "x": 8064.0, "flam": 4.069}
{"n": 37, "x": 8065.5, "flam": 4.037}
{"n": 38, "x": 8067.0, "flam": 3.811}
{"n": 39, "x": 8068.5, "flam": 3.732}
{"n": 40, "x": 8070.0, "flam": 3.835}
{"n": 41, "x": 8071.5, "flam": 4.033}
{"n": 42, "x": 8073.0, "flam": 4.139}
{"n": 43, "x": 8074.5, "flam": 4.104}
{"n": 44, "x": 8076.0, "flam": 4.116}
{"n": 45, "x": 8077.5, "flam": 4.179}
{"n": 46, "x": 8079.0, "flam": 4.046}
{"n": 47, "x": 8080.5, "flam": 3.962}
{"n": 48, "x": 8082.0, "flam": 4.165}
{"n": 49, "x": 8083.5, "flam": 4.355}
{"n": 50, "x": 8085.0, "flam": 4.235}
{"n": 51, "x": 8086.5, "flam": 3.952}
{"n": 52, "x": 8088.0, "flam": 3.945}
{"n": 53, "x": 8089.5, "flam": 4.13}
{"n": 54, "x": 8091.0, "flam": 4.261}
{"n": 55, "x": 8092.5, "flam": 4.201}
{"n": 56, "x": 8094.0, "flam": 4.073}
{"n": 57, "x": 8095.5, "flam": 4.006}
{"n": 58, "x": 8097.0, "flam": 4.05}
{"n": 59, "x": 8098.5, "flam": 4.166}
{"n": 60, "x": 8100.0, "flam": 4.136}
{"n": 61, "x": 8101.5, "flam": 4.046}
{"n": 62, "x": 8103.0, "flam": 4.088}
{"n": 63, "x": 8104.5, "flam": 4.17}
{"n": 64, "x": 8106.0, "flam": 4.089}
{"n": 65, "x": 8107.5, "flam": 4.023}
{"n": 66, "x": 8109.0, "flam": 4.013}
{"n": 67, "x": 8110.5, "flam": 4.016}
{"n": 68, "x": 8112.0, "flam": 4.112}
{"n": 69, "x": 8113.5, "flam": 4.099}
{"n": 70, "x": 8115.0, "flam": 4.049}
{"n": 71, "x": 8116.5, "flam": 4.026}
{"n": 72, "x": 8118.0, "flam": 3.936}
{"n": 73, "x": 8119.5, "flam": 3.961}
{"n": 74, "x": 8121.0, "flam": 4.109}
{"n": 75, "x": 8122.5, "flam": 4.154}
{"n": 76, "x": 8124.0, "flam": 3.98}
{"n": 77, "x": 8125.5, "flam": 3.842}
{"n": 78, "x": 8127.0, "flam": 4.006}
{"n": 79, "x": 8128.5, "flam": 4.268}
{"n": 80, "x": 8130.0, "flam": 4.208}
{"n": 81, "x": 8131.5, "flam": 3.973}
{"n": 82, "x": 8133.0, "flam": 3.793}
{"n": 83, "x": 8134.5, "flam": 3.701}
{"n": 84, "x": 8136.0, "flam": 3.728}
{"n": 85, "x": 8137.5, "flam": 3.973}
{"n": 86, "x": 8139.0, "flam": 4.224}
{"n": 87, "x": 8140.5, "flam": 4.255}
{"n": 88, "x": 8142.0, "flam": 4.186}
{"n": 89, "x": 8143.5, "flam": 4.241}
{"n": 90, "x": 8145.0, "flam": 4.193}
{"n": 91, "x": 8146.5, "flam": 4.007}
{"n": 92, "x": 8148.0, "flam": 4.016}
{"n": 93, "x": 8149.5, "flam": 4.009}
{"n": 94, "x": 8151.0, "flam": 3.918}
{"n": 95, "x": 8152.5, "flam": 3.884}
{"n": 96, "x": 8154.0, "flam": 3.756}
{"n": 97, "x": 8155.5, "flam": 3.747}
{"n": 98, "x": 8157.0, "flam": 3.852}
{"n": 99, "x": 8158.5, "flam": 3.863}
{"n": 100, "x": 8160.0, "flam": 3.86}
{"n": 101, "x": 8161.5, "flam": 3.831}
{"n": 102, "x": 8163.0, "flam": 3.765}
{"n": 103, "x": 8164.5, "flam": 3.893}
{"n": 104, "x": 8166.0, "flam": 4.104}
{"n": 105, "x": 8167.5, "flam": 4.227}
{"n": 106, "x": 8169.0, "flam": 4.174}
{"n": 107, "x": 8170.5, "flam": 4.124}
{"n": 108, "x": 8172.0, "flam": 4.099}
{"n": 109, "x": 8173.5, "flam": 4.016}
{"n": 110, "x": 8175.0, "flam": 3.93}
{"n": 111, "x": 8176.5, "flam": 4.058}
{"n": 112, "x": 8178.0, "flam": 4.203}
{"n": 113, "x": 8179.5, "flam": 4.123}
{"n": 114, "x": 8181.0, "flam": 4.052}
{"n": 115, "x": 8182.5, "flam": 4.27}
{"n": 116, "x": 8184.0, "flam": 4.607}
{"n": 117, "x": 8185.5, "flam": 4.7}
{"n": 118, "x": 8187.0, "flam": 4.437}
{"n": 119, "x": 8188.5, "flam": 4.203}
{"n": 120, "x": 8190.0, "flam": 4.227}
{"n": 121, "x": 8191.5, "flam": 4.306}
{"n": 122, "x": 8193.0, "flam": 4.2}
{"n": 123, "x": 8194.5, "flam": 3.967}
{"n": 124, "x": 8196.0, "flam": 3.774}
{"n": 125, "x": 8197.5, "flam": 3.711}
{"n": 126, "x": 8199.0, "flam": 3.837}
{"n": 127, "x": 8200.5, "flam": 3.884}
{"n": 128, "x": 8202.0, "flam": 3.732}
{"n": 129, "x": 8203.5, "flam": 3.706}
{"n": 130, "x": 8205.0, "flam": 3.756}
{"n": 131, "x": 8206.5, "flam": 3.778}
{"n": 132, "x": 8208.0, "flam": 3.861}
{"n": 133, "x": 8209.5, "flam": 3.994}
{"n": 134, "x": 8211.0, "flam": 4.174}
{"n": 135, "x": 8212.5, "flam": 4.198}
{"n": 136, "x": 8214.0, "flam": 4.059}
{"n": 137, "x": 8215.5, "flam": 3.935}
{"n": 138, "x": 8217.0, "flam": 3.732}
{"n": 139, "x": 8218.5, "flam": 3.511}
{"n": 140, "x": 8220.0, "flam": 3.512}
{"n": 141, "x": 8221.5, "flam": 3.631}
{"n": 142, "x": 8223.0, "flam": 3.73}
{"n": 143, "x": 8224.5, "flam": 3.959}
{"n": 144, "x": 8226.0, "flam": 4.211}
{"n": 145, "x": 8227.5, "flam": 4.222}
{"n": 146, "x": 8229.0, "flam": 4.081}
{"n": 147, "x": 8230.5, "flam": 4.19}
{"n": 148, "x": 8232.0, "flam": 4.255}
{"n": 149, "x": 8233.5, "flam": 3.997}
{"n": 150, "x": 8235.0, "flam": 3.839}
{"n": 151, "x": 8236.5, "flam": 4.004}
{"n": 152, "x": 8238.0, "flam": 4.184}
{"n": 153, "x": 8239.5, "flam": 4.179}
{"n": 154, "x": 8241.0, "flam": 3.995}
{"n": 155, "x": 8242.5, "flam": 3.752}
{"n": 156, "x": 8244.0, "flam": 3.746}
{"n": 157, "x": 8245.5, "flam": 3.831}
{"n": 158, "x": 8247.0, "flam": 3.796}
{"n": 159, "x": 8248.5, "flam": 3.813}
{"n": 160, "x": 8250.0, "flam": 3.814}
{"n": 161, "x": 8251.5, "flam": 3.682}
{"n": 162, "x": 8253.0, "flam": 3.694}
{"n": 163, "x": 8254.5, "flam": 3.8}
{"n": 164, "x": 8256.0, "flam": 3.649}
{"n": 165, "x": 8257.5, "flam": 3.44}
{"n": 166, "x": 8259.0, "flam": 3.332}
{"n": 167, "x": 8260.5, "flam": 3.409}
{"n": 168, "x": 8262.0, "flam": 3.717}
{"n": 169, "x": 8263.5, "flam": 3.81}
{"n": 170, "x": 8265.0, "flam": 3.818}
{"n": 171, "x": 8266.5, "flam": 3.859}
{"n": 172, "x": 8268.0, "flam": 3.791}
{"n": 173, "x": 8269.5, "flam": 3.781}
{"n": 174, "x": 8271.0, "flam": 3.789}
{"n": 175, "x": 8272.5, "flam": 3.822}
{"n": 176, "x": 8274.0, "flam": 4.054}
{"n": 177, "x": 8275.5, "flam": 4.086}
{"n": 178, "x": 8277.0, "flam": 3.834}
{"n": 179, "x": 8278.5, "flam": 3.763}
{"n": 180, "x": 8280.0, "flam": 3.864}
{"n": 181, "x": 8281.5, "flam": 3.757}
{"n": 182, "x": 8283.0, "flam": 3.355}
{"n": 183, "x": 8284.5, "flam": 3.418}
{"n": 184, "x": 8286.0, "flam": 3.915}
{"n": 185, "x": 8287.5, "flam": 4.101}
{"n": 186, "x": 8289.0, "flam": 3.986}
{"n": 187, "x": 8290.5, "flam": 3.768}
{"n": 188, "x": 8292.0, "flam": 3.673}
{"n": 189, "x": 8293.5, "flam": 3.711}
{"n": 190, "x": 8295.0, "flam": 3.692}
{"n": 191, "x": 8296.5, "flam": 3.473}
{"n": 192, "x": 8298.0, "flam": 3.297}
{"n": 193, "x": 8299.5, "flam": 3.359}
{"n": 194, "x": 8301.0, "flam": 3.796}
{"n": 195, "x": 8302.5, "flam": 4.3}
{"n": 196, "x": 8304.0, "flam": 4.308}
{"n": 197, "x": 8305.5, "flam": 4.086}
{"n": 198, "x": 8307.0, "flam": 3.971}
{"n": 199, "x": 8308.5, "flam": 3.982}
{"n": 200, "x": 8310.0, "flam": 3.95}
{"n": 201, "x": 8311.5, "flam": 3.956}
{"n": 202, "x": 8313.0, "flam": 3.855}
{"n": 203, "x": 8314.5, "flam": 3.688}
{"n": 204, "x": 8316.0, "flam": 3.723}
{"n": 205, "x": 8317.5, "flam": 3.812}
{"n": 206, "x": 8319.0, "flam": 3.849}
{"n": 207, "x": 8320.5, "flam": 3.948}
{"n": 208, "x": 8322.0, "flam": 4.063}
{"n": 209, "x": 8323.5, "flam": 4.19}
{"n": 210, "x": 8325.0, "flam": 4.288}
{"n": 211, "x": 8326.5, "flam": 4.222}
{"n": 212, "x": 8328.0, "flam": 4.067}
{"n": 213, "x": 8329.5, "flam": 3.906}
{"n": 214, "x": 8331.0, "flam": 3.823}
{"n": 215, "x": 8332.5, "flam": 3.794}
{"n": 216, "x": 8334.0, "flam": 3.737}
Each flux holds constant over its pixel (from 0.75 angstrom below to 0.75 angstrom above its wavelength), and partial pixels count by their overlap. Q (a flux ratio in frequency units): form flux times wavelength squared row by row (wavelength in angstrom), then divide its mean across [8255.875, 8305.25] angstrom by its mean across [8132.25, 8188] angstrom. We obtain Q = 0.95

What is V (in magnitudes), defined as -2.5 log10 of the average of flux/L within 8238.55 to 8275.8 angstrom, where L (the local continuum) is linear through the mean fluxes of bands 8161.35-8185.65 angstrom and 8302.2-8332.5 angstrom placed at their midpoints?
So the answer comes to 0.07 mag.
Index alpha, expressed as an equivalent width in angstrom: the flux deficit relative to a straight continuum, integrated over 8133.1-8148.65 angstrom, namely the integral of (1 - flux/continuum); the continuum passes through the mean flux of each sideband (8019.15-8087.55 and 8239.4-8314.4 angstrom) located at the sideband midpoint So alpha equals -0.80 angstrom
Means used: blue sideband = 3.88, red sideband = 3.79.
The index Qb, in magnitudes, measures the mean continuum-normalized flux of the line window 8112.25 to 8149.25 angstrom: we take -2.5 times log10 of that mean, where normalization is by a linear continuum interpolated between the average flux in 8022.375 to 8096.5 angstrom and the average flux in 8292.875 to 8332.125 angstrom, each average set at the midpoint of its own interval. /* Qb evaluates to -0.04 mag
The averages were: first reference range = 3.91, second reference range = 3.9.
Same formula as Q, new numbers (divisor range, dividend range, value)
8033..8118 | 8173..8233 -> 1.04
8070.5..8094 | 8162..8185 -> 1.02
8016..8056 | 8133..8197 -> 1.11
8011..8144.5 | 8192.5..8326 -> 1.02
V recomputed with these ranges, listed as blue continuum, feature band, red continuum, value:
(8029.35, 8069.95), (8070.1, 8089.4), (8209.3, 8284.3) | -0.07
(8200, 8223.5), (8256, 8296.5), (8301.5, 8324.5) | 0.05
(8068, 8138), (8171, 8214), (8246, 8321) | -0.04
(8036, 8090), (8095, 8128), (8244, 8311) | -0.04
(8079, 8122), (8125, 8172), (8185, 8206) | 0.02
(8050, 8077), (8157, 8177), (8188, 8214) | -0.01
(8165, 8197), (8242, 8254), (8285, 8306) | 0.05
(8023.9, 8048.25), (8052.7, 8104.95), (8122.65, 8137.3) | -0.05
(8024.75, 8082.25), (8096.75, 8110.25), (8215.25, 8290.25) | -0.06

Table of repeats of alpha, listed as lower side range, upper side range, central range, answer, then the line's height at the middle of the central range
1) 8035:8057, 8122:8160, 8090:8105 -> -0.8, 3.91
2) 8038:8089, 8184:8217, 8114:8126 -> -0.1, 3.99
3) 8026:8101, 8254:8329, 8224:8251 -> -1.0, 3.85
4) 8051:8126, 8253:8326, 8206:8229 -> -0.1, 3.89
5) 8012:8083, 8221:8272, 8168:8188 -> -1.9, 3.86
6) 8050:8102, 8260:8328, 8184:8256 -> -0.9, 3.9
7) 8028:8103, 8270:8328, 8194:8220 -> 0.3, 3.9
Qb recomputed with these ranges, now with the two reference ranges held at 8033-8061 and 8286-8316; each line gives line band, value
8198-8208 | 0.010 mag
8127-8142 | -0.058 mag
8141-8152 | -0.074 mag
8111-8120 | -0.062 mag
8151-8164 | -0.003 mag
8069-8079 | -0.071 mag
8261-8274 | 0.008 mag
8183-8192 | -0.157 mag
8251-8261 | 0.076 mag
